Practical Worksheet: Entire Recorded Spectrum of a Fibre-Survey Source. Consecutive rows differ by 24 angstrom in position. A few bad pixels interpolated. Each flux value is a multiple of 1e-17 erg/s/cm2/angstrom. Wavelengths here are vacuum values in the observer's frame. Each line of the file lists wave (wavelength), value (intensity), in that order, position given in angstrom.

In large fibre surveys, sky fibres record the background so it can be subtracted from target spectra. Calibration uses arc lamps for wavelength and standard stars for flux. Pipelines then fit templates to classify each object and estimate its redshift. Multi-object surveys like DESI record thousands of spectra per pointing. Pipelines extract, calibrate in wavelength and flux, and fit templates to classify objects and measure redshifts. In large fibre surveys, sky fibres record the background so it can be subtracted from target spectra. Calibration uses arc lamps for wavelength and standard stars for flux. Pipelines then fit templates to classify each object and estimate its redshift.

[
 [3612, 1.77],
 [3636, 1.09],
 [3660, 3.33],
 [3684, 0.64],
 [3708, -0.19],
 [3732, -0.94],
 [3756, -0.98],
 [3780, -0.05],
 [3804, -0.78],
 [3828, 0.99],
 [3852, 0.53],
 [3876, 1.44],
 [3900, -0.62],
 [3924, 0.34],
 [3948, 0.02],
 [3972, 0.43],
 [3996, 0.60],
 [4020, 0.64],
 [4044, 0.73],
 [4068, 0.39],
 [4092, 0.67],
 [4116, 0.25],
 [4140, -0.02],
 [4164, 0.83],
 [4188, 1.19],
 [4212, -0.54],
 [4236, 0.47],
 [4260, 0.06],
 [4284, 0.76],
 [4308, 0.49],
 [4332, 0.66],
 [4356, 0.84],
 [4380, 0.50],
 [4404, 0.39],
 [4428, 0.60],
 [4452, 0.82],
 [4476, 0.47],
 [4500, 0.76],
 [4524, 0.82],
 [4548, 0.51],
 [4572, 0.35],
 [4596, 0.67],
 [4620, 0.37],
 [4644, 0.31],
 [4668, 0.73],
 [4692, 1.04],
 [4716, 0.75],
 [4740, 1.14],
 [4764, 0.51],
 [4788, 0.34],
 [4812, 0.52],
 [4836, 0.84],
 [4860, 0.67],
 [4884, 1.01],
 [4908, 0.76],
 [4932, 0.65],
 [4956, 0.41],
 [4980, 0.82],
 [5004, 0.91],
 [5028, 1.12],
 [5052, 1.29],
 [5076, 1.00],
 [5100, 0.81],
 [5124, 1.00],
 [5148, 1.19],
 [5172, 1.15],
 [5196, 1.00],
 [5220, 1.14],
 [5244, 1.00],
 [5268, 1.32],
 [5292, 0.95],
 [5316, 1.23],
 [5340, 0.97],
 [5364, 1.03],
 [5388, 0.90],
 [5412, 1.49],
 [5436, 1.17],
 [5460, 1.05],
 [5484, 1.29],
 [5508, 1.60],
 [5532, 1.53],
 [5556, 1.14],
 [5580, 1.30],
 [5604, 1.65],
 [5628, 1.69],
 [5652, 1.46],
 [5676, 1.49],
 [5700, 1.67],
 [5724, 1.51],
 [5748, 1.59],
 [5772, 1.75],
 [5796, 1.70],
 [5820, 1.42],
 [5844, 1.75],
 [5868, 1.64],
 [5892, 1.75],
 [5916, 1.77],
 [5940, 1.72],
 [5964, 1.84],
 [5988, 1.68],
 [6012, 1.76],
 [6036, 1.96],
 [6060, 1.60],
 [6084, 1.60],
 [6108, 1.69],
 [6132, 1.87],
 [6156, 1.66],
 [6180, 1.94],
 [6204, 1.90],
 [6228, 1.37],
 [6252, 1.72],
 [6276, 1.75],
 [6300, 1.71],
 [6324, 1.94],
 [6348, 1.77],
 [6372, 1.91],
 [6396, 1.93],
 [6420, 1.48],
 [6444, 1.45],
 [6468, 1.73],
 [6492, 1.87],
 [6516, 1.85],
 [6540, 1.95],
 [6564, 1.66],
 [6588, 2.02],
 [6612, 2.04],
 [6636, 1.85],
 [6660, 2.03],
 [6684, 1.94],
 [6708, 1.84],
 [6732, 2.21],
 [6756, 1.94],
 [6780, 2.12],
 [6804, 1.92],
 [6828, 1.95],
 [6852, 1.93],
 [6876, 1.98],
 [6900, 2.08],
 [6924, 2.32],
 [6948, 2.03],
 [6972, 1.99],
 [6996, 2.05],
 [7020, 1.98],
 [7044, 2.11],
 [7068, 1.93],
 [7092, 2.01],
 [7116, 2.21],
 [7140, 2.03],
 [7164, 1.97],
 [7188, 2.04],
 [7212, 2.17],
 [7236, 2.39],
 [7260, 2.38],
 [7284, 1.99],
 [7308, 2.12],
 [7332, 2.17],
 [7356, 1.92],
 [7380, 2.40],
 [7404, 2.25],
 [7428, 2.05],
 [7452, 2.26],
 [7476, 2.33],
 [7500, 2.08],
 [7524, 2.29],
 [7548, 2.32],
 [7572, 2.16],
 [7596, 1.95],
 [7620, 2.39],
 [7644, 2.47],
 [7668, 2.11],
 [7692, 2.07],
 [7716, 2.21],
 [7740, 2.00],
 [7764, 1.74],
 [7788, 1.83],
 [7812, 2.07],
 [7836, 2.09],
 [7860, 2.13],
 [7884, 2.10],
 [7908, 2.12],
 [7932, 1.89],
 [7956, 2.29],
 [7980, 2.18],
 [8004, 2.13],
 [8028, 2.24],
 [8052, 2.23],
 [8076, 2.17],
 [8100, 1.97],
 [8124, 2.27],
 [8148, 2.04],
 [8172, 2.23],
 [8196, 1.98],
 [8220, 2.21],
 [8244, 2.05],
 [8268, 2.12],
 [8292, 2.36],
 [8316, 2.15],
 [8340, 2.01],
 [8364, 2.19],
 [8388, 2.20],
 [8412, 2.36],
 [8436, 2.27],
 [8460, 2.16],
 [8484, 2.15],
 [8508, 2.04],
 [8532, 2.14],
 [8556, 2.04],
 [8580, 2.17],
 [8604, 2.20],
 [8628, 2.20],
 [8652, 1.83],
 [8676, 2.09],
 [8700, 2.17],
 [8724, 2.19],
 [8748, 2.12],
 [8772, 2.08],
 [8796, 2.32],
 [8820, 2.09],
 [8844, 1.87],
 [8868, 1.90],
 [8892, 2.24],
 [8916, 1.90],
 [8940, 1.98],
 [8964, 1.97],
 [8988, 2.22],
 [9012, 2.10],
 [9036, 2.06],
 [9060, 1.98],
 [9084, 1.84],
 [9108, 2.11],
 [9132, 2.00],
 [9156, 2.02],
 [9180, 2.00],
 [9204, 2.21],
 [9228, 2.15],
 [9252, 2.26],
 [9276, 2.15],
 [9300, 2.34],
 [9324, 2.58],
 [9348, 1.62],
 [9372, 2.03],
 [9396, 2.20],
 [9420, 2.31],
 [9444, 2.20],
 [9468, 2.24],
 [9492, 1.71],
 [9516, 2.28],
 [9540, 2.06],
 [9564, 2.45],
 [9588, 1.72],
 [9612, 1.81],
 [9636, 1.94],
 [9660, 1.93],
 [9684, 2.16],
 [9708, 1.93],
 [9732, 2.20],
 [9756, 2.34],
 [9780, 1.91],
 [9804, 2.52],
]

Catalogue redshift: 0.25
